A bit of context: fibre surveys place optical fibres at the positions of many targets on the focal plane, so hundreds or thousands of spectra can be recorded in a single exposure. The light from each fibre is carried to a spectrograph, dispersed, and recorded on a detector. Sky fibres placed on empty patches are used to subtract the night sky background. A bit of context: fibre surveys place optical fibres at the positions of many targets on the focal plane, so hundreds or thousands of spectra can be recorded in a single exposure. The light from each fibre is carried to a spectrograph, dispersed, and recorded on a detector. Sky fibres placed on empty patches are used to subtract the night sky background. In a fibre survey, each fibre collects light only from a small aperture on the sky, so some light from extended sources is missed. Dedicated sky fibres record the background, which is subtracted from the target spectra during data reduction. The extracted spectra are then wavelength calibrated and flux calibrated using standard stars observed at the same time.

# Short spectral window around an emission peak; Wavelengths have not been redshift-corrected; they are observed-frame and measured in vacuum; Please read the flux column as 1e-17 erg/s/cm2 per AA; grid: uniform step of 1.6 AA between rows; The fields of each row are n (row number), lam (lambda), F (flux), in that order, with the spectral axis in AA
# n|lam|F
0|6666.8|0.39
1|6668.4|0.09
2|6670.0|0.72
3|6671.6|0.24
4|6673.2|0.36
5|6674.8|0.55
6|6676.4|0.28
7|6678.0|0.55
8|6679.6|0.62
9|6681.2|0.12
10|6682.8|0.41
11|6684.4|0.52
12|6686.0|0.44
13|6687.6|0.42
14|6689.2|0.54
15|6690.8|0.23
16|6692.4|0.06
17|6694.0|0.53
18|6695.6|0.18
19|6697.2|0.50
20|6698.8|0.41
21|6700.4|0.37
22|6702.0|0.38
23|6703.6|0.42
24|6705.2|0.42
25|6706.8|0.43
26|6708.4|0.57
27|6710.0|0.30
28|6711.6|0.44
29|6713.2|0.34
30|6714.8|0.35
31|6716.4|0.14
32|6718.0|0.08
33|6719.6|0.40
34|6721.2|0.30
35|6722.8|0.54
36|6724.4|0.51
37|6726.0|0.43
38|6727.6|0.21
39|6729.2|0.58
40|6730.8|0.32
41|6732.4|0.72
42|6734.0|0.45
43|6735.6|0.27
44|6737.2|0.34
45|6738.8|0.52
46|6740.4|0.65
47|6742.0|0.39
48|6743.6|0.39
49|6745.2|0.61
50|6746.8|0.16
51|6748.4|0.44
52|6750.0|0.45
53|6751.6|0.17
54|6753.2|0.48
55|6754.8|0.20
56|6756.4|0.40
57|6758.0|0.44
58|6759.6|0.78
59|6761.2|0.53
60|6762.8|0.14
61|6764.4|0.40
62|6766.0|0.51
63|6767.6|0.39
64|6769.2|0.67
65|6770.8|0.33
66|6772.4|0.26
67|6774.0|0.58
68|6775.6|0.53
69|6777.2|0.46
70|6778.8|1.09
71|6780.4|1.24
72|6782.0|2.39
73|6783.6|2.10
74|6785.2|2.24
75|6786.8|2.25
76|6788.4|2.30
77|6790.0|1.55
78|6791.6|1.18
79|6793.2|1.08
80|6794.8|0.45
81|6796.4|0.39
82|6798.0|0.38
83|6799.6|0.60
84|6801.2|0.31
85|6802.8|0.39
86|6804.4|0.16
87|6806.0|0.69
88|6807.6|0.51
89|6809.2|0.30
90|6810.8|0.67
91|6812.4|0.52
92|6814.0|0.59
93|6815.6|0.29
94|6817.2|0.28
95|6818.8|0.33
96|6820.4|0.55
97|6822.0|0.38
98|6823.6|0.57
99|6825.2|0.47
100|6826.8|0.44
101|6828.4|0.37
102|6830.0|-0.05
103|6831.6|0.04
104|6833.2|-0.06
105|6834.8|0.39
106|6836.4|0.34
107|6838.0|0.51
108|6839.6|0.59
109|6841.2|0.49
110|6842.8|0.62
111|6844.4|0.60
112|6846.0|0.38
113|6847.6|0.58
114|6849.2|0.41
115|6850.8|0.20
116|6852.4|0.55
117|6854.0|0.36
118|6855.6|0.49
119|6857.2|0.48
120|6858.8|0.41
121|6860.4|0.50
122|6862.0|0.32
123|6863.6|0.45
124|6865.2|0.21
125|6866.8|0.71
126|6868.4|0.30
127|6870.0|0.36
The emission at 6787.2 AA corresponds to [O II] 3727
